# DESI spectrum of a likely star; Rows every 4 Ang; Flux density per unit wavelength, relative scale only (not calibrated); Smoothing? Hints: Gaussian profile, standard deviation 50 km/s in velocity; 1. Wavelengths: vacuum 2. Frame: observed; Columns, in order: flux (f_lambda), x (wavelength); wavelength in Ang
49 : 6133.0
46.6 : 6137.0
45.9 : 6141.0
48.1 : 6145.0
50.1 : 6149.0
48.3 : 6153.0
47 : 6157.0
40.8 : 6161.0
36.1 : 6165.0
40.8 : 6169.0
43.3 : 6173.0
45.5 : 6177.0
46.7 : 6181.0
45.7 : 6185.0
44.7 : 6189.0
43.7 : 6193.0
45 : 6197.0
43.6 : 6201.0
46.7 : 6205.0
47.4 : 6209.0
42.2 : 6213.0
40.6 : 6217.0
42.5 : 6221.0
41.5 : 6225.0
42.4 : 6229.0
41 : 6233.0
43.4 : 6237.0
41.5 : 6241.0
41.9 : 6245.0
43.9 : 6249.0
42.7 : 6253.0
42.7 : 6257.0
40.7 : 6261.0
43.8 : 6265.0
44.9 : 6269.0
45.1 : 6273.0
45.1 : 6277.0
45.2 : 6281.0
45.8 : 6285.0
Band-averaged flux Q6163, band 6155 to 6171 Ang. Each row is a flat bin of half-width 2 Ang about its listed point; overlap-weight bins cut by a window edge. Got 41.2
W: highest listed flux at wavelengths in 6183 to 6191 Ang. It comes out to 45.7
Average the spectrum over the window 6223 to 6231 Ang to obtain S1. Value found 42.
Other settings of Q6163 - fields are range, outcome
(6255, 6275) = 43.4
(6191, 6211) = 45.3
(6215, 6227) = 41.5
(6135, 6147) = 46.9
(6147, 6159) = 48.5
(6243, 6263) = 42.4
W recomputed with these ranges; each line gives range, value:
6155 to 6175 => 47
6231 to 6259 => 43.9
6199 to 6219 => 47.4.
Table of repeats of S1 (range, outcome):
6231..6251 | 42.3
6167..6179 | 43.2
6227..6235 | 41.7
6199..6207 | 45.2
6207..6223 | 43.2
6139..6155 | 48.1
